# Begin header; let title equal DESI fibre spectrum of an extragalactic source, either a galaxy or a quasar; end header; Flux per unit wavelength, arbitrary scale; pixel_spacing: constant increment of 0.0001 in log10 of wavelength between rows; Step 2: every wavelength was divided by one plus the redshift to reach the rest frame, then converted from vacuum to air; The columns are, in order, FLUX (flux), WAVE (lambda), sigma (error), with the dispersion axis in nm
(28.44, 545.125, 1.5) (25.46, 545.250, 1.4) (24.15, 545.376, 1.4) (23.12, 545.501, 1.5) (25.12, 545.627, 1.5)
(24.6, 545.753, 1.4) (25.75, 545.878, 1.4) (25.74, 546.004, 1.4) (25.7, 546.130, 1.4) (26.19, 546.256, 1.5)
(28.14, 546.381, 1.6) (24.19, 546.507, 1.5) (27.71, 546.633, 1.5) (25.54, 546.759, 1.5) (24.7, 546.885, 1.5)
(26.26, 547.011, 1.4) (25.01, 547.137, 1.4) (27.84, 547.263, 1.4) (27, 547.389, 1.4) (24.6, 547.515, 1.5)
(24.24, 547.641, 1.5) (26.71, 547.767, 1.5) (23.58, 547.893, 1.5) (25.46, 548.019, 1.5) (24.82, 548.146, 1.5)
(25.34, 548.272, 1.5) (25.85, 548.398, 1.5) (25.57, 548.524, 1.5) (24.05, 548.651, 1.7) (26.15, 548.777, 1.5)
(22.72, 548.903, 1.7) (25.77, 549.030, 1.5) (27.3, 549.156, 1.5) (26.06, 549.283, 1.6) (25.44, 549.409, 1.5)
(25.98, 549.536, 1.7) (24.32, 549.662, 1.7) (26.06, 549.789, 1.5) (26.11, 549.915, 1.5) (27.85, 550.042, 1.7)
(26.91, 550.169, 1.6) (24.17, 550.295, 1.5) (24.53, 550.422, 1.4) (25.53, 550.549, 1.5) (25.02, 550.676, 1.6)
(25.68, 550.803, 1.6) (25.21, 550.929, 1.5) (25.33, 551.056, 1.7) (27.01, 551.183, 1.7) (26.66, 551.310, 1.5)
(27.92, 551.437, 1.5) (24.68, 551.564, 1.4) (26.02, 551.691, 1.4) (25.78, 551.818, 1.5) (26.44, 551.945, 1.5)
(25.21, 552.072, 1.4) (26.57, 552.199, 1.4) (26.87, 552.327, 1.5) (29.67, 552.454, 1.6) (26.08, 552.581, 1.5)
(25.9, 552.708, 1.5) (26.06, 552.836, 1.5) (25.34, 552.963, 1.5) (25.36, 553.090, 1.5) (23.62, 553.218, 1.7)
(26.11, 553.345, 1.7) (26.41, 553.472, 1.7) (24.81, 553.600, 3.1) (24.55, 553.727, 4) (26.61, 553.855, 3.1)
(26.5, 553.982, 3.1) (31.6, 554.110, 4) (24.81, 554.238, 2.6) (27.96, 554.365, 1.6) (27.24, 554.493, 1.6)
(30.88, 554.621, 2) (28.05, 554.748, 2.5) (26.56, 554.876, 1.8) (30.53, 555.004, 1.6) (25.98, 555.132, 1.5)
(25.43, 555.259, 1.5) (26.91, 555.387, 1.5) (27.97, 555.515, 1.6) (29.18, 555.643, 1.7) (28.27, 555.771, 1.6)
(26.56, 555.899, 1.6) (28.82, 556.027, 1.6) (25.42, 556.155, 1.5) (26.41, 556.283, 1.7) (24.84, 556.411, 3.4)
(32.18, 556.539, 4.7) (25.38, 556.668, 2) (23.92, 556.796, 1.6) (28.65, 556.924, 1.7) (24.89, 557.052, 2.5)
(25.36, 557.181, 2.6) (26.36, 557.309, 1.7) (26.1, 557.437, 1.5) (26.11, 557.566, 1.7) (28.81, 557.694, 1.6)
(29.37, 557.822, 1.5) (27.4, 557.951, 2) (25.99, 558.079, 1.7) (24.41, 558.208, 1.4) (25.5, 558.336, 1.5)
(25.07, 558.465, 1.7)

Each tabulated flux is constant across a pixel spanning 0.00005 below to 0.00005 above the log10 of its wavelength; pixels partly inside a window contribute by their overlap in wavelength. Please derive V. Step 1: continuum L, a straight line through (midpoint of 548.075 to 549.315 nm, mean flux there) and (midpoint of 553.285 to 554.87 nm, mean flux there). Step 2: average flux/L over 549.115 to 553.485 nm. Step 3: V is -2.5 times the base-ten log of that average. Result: 0.01 mag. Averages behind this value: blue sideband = 25.3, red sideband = 27.1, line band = 26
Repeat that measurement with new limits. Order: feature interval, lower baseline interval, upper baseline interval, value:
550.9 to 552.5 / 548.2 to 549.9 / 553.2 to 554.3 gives -0.02 mag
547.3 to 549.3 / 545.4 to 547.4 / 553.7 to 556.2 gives 0.03 mag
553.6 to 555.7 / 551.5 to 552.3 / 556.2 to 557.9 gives -0.05 mag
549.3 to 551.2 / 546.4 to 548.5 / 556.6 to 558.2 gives 0.01 mag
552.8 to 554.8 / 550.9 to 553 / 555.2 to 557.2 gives 0.00 mag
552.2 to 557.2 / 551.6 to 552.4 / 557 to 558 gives -0.02 mag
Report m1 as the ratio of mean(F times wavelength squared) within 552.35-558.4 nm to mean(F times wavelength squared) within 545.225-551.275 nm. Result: 1.08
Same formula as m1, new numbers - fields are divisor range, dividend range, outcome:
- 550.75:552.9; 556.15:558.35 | 1.03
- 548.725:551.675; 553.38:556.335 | 1.08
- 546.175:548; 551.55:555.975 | 1.06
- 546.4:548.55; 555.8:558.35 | 1.08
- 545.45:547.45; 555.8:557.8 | 1.08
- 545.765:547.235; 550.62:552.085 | 1.02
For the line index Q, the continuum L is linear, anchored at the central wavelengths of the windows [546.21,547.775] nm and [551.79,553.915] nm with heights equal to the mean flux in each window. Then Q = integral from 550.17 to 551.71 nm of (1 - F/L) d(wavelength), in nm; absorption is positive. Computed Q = 0.02 nm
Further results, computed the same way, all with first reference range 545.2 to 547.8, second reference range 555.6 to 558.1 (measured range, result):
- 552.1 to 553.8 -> 0.03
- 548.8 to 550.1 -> 0.01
